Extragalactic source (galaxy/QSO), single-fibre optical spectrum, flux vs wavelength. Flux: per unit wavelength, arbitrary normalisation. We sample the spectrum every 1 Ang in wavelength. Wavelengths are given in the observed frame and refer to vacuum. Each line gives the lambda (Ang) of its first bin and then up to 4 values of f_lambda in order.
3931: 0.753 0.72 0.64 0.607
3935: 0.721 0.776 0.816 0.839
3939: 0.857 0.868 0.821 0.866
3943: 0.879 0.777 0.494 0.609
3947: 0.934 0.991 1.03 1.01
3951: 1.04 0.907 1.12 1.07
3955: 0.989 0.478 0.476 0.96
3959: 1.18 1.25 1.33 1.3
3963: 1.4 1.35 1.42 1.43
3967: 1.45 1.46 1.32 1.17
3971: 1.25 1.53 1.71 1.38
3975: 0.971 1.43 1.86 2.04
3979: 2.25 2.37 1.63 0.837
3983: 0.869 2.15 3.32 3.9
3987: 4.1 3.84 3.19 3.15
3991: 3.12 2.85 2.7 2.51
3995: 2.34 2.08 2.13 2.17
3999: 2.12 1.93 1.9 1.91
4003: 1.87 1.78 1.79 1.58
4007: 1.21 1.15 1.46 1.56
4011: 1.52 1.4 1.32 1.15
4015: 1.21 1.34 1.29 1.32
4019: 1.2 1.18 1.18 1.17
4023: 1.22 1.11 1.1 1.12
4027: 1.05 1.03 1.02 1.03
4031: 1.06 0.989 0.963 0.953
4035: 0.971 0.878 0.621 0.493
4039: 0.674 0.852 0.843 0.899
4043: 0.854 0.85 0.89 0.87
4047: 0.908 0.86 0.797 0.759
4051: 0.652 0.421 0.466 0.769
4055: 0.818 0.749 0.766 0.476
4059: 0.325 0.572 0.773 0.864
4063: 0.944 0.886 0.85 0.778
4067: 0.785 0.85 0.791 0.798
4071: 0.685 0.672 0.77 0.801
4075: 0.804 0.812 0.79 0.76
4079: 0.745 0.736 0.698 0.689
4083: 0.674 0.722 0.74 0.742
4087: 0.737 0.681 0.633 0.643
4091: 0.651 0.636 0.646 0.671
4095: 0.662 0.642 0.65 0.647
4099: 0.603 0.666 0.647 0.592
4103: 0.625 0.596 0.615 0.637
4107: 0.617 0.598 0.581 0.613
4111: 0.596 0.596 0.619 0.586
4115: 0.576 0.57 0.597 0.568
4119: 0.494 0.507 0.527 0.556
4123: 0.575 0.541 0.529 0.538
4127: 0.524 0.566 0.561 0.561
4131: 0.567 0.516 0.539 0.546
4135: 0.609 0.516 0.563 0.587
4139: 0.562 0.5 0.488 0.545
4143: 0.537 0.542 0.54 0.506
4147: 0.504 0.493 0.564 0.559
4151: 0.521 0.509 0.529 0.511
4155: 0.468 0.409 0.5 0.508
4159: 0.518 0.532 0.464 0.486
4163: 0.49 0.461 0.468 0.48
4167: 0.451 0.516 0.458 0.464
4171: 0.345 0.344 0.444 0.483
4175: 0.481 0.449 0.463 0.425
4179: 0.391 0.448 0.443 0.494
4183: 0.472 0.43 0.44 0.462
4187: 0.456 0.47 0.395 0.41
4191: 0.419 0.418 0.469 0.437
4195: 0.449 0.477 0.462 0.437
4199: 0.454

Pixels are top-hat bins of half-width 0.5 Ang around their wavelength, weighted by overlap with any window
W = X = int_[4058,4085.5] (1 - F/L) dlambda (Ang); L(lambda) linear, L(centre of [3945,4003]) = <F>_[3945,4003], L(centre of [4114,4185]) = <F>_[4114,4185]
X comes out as 7.84 Ang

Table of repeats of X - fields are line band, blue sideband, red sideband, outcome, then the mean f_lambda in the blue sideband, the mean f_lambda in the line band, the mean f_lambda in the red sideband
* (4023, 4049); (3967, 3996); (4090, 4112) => 9.8 Ang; 2.17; 0.919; 0.628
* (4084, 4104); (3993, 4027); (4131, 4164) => 5.8 Ang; 1.56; 0.659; 0.52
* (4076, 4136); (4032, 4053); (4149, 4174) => 0.8 Ang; 0.797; 0.62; 0.478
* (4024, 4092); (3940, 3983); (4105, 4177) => 4.0 Ang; 1.2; 0.79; 0.526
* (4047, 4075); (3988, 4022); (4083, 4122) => 9.9 Ang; 1.86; 0.733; 0.624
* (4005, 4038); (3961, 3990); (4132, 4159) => 8.0 Ang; 1.9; 1.17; 0.525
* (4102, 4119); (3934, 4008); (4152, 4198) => 4.5 Ang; 1.58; 0.596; 0.458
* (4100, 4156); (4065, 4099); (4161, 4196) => 3.1 Ang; 0.72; 0.557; 0.448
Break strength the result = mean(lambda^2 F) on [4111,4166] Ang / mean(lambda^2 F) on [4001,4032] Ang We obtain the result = 0.43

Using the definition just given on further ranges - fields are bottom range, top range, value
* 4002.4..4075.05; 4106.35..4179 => 0.56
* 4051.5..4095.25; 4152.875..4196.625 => 0.67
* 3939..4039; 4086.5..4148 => 0.42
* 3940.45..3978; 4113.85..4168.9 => 0.51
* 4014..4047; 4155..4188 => 0.49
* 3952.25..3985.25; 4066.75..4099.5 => 0.54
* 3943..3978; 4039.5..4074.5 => 0.69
